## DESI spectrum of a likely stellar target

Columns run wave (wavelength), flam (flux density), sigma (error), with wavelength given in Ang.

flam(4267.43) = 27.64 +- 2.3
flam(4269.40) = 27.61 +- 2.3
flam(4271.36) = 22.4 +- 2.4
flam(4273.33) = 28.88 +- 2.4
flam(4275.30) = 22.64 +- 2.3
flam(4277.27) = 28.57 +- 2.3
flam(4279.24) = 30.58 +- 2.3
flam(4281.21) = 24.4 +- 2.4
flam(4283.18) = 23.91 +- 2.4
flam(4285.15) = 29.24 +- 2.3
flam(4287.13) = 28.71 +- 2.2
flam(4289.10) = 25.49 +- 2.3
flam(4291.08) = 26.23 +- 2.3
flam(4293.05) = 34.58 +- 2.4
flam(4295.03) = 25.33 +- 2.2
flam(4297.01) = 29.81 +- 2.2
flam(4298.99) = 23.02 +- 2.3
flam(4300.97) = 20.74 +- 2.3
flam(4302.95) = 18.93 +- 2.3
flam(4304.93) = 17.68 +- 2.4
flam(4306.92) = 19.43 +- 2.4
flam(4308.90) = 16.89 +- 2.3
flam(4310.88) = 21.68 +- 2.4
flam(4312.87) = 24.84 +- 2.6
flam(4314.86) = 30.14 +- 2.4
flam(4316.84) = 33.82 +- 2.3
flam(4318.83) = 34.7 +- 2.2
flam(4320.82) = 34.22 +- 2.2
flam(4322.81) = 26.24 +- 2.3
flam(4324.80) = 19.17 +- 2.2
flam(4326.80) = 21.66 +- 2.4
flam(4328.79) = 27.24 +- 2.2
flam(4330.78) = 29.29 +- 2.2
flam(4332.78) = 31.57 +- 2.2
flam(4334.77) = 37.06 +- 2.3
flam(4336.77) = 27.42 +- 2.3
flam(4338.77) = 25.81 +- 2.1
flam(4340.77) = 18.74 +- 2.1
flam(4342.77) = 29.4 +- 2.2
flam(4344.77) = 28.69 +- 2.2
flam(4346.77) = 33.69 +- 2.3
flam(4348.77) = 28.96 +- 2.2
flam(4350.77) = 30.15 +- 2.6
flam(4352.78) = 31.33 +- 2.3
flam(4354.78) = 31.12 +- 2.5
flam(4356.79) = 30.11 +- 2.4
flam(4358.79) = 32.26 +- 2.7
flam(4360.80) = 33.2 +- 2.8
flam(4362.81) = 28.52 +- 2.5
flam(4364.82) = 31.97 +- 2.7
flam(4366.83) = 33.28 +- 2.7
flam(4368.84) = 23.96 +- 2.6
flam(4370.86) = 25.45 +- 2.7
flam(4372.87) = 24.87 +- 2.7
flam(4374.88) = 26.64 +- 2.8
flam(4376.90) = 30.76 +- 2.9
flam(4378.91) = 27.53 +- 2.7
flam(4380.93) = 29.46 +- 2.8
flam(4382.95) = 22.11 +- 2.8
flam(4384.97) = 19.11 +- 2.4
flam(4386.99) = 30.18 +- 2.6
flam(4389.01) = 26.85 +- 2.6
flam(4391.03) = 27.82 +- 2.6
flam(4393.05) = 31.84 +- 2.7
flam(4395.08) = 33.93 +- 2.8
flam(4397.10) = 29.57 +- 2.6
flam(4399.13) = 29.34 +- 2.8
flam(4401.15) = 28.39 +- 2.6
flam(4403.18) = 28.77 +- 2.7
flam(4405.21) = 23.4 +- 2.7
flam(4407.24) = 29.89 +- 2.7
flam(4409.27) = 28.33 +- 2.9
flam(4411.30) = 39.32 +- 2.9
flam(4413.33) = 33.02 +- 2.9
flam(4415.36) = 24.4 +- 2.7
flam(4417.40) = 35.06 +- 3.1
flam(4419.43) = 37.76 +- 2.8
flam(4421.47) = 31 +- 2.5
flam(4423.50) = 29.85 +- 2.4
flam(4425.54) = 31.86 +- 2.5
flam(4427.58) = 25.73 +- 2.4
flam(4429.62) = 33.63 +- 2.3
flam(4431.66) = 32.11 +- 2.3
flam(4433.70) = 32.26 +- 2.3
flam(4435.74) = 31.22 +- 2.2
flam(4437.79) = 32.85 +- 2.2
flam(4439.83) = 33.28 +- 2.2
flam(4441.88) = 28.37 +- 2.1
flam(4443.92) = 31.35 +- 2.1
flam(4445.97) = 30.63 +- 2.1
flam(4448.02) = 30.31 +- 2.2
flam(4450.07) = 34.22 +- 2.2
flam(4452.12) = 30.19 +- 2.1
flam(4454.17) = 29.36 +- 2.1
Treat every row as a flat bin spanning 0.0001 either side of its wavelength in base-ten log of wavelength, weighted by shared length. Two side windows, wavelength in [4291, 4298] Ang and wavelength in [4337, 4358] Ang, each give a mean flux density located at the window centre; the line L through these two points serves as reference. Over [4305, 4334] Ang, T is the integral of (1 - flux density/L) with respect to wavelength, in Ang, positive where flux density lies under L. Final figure 2.8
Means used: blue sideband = 29.4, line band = 26.3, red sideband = 28.8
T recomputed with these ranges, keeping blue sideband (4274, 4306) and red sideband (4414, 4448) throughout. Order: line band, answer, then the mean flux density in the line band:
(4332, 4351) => -0.9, 29.1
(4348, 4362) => -1.4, 31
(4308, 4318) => 0.3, 25.7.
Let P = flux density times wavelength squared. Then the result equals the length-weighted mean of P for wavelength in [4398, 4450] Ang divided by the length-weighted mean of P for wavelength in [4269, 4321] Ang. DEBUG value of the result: 1.27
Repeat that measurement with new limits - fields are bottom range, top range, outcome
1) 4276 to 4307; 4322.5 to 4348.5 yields 1.10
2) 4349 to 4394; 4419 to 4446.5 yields 1.13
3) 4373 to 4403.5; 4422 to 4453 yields 1.14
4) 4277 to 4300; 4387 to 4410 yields 1.11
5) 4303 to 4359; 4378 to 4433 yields 1.12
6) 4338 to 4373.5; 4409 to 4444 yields 1.13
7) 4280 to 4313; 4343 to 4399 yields 1.24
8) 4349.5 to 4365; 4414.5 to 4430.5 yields 1.04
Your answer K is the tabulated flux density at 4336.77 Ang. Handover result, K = 27.42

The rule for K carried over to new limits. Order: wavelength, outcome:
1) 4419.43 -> 37.76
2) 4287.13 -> 28.71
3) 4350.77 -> 30.15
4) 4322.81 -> 26.24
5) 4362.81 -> 28.52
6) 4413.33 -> 33.02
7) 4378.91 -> 27.53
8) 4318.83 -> 34.7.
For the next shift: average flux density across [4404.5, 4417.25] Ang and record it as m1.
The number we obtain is 30.2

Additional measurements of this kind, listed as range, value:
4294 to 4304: 23.6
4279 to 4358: 27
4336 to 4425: 29.2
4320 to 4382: 28.7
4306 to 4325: 26.4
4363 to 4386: 26.9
